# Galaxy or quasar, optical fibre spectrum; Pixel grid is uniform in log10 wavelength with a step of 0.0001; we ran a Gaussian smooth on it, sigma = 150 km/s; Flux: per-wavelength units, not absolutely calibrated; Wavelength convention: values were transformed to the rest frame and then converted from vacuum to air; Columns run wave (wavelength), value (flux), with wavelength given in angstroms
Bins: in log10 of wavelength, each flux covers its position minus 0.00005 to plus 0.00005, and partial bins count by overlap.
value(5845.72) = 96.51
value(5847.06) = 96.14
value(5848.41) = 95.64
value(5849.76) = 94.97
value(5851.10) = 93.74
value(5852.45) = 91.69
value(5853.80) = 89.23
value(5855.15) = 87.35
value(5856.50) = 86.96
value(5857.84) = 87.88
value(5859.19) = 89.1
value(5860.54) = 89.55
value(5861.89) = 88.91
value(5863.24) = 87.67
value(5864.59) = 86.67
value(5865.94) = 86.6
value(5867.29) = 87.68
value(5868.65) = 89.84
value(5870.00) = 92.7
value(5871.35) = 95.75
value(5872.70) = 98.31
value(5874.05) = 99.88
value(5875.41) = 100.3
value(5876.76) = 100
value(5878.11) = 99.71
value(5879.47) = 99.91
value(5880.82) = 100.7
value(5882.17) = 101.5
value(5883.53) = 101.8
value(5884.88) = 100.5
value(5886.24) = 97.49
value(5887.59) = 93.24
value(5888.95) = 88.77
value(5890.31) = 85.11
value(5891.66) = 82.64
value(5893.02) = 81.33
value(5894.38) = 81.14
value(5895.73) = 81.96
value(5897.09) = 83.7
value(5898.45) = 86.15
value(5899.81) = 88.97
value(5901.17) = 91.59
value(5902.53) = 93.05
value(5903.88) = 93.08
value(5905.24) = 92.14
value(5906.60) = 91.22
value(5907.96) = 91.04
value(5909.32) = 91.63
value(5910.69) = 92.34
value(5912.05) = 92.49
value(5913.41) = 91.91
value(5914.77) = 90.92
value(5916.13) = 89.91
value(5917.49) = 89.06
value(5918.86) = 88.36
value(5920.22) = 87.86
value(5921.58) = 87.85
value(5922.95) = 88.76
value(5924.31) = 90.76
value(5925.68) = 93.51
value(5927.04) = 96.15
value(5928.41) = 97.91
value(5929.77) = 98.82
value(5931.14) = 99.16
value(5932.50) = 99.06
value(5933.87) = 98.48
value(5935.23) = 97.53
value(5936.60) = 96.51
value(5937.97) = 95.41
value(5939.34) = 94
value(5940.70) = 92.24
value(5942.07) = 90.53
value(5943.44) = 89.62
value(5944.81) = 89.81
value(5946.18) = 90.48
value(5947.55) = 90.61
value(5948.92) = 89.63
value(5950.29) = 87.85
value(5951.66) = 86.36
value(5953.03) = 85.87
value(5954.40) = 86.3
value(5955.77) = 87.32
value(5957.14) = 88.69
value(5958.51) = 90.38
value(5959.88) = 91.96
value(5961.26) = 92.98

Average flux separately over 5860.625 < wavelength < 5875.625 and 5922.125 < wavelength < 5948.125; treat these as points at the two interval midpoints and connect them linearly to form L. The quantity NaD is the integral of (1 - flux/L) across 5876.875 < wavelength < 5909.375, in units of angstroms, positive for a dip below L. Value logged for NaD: 0.3 angstroms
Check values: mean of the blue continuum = 91.8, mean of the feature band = 91.8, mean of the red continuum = 94.1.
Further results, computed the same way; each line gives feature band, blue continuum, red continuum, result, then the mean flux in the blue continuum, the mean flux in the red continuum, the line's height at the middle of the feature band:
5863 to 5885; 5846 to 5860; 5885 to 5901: -1.7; 91.4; 87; 89.1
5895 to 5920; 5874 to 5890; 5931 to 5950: 1.6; 98.2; 93.5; 96.2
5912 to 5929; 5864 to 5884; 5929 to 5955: 0.5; 96.1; 92.6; 93.7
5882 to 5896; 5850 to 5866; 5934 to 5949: 0.0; 89.1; 92.7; 90.4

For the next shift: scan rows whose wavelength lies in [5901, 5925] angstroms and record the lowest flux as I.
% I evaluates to 87.85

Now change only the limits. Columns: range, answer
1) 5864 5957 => 81.14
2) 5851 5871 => 86.6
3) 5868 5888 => 89.84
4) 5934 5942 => 92.24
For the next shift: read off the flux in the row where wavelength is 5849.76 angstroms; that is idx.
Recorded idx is 94.97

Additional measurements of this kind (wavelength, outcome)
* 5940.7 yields 92.24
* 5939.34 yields 94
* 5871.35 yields 95.75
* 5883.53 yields 101.8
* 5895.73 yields 81.96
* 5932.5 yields 99.06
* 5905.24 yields 92.14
